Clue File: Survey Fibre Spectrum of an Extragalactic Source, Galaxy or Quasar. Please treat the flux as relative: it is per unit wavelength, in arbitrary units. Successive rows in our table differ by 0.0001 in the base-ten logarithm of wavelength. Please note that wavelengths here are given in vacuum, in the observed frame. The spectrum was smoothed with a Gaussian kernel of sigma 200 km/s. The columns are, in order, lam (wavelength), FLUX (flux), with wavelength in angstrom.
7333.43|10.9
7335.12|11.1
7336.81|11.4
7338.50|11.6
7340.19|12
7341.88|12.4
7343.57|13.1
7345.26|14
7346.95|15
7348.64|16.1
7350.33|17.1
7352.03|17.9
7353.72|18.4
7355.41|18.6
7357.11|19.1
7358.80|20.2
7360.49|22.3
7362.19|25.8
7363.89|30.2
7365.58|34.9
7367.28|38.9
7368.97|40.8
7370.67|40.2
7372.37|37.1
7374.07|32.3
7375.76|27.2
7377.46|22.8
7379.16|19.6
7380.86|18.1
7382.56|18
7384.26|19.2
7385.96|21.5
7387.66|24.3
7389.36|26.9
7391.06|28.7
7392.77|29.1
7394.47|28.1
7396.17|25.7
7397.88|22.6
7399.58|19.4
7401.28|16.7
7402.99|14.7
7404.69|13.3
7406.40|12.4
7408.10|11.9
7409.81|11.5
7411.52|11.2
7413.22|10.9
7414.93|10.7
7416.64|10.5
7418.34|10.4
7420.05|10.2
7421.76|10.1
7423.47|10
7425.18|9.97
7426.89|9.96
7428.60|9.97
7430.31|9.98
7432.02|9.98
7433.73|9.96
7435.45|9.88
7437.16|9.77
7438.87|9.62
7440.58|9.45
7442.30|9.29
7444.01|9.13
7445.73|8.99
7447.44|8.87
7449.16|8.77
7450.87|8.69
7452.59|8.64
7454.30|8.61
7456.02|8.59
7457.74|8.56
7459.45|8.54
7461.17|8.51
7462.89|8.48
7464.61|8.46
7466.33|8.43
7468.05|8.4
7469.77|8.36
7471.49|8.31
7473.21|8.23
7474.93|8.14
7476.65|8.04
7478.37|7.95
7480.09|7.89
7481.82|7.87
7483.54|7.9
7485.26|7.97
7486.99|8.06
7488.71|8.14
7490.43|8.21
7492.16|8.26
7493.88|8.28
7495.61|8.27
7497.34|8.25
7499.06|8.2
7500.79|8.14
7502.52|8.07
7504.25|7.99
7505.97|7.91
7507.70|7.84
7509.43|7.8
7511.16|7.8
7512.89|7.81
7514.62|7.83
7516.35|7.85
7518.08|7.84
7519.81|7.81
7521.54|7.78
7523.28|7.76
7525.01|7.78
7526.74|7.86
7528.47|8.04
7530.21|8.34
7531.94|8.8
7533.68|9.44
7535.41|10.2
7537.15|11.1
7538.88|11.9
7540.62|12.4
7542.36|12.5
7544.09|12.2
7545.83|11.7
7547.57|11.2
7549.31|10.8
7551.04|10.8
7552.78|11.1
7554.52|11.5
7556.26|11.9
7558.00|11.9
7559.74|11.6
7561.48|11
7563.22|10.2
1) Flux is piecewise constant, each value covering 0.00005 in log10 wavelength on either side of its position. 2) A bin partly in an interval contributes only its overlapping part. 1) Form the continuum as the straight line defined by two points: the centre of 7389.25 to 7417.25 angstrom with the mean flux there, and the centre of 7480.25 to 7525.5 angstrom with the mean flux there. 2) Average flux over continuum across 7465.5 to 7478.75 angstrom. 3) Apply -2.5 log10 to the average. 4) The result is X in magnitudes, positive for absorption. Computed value 0.31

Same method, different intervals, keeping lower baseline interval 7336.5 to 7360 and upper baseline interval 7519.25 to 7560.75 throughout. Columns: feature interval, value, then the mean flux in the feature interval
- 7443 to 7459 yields 0.411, 8.76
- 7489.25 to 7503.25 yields 0.368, 8.21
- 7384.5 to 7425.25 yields -0.185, 16.9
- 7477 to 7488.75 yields 0.437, 7.96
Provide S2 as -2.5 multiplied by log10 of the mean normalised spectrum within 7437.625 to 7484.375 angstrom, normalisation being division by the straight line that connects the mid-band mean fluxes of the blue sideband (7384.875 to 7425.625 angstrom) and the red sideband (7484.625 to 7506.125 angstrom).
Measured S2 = 0.31 mag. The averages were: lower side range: 16.8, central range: 8.56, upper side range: 8.14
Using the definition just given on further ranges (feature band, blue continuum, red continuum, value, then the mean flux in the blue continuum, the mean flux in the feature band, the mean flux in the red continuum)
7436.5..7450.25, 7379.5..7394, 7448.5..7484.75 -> 0.344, 23.2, 9.22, 8.35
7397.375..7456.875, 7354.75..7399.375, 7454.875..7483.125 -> 0.450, 26.5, 10.9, 8.29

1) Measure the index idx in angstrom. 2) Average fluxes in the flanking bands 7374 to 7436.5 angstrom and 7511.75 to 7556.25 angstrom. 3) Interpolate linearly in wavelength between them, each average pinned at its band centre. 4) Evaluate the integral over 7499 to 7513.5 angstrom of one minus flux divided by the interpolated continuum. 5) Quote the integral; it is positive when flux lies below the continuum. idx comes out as 4.2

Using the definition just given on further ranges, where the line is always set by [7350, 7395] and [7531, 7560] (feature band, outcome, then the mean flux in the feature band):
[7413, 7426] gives 6.88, 10.3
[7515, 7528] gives 5.33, 7.82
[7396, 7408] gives 3.31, 17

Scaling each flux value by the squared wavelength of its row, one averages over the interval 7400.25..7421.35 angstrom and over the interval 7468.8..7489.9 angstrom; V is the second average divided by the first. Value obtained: 0.7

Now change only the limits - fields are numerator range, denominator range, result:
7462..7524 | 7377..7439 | 0.53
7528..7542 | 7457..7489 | 1.26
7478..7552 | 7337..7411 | 0.42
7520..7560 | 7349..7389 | 0.43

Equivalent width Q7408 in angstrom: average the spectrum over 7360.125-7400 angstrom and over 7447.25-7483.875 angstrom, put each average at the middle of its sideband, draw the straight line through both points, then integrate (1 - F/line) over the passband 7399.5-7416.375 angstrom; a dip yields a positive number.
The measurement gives 6.7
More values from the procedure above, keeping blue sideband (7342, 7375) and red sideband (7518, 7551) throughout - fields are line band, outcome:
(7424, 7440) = 7.4 angstrom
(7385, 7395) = -2.0 angstrom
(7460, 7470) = 4.6 angstrom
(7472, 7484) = 5.4 angstrom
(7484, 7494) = 4.0 angstrom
